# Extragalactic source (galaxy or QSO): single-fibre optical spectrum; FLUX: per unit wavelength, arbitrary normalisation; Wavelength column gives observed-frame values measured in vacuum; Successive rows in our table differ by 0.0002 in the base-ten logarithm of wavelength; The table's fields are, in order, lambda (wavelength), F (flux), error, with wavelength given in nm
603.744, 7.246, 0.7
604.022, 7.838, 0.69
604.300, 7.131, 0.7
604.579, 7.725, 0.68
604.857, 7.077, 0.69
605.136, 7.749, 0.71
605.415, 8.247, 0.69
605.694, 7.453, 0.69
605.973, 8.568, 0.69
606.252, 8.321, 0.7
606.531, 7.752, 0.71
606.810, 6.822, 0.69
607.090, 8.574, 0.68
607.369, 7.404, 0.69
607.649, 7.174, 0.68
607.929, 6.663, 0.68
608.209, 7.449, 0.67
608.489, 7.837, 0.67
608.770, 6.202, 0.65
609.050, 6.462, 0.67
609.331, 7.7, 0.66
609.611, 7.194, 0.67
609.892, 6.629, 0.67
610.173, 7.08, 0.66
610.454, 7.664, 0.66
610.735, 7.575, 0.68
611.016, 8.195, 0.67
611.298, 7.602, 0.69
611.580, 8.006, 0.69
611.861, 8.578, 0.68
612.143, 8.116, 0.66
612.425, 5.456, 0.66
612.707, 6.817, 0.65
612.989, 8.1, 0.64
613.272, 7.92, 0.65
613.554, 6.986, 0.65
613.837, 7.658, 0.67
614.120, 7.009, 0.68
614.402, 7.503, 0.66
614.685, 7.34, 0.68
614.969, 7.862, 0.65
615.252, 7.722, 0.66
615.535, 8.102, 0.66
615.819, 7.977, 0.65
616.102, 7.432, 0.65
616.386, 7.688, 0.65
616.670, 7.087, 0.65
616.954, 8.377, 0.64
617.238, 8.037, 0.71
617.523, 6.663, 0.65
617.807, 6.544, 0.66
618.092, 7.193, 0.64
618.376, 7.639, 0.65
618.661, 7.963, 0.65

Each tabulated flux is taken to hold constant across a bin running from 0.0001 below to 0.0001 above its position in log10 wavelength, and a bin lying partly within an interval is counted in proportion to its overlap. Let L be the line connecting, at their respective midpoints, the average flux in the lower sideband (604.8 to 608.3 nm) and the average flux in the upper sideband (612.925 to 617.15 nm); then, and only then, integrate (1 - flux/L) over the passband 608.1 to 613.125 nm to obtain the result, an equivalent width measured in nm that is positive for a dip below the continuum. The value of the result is 0.18 nm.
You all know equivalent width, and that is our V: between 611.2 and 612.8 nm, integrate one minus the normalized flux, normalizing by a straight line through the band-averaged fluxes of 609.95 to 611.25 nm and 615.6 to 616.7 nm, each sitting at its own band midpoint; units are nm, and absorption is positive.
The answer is 0.029 nm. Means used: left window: 7.56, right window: 7.63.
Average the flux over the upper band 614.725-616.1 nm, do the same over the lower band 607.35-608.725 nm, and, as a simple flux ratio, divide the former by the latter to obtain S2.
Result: 1.1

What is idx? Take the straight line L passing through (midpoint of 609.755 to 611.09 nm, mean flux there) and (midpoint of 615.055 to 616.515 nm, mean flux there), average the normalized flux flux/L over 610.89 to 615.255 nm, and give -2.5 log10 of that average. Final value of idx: 0.01 mag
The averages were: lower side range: 7.4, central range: 7.55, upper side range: 7.79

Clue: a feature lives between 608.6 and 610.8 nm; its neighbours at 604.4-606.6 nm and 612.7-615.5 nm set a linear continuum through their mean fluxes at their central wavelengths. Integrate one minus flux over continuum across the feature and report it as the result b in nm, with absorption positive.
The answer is 0.18 nm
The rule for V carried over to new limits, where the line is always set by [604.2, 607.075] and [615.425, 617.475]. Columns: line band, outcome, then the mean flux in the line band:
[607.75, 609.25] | 0.15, 6.96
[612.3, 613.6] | 0.11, 7.08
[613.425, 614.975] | 0.08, 7.35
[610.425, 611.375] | 0.00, 7.78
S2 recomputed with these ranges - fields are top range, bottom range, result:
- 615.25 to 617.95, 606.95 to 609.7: 1.04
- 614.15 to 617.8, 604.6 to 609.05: 1.01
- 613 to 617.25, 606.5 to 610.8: 1.06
